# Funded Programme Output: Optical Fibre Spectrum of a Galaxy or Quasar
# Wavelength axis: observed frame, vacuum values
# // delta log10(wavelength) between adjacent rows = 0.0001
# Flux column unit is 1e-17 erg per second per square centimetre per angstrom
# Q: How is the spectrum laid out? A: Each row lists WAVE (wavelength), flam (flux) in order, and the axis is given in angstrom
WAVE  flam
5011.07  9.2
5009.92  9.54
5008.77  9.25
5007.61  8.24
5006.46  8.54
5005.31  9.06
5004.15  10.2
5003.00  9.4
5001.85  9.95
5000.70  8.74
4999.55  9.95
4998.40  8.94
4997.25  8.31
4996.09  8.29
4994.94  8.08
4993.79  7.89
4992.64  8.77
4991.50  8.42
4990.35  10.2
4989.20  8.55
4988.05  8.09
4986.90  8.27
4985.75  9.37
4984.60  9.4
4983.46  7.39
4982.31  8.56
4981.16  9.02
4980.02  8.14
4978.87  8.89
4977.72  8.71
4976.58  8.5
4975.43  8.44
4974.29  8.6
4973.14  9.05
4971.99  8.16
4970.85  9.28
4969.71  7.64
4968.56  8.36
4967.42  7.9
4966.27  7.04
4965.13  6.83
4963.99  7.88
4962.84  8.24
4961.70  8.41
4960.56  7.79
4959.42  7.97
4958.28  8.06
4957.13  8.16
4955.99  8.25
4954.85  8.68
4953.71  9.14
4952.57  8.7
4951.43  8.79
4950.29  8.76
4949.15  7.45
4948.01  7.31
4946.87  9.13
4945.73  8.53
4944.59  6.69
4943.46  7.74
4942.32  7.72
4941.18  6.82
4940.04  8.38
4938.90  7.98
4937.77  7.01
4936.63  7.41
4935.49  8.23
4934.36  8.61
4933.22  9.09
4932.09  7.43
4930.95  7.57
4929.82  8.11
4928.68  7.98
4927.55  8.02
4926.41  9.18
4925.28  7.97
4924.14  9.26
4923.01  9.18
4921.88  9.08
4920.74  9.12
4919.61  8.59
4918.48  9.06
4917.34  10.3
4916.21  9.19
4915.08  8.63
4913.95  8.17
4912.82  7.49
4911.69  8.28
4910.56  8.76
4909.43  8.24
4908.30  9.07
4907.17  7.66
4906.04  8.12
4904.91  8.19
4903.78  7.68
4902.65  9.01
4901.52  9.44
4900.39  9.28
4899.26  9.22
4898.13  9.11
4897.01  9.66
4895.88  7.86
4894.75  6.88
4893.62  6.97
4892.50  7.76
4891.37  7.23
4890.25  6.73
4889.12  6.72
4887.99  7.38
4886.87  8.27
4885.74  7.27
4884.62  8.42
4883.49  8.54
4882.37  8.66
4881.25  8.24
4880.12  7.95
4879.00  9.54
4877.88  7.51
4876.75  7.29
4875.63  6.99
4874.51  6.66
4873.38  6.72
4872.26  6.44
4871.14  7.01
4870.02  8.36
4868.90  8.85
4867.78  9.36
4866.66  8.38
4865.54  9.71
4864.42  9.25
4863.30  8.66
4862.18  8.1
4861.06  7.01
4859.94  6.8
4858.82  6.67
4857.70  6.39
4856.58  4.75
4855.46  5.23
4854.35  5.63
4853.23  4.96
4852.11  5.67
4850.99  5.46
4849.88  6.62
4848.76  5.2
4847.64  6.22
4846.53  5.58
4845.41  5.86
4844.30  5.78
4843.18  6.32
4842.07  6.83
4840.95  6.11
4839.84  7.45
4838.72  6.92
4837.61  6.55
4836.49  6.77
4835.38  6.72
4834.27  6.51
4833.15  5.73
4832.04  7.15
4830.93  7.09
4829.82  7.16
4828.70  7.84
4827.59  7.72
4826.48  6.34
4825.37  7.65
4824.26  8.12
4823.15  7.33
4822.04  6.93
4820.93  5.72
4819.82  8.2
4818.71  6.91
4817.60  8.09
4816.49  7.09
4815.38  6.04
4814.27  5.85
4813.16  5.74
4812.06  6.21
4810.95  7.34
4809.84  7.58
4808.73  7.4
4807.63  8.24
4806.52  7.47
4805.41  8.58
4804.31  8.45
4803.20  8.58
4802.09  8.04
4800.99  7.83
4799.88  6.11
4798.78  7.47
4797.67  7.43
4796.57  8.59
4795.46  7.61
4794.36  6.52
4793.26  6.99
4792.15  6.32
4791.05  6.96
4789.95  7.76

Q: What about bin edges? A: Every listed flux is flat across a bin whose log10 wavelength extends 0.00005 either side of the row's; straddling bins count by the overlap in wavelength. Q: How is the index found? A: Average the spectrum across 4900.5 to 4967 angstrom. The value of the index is 8.27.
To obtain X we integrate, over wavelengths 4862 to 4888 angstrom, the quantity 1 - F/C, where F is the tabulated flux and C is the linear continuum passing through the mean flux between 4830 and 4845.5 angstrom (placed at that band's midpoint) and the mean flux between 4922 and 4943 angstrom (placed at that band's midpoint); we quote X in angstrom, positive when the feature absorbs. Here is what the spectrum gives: -3.2 angstrom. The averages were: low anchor 6.59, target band 8.08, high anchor 8.13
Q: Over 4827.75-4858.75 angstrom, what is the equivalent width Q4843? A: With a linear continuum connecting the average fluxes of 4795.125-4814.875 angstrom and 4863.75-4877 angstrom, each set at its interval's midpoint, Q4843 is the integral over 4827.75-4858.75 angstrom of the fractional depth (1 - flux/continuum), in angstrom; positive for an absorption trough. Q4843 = 5.9 angstrom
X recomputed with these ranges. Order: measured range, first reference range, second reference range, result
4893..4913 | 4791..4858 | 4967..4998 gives -1.9 angstrom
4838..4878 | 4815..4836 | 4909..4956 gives 3.3 angstrom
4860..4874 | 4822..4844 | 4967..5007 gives -1.5 angstrom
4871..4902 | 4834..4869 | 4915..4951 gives -1.9 angstrom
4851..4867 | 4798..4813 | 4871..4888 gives 1.7 angstrom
